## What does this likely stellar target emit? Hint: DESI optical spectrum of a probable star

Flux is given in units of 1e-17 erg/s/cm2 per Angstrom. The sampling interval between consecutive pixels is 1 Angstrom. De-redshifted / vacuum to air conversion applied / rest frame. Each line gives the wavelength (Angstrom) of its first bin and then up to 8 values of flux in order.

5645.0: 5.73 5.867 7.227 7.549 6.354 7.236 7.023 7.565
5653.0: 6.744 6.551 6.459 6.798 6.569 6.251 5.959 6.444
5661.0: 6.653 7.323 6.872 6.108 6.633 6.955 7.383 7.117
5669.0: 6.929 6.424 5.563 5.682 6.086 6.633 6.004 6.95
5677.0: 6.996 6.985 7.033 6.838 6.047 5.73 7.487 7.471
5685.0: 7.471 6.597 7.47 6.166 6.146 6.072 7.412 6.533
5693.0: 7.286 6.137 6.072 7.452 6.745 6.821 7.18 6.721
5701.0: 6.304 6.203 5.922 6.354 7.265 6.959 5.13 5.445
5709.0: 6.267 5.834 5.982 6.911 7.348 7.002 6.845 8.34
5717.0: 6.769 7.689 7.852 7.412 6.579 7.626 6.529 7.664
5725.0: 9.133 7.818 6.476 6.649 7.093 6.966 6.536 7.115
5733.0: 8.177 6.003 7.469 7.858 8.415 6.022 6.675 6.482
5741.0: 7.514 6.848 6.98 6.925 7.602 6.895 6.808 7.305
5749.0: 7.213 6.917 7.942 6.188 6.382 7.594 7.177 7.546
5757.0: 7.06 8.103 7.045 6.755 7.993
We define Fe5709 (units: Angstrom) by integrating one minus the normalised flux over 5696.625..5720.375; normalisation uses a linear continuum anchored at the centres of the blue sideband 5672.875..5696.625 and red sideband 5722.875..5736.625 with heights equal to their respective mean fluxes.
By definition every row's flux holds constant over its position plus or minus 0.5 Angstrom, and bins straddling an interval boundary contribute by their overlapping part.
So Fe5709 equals 1.0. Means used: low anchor 6.72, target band 6.72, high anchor 7.28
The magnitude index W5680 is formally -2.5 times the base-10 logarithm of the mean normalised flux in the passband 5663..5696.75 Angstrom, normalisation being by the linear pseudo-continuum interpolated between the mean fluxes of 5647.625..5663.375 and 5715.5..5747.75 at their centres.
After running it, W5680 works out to 0.039 mag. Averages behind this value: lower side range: 6.76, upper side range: 7.22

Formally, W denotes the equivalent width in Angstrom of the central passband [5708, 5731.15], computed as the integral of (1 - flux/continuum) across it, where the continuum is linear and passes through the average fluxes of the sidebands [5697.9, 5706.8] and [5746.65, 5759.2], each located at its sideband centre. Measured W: -1.0 Angstrom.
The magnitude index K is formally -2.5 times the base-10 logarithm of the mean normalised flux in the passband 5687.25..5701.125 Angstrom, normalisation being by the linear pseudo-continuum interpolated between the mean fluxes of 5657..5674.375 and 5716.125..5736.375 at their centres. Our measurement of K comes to 0.03 mag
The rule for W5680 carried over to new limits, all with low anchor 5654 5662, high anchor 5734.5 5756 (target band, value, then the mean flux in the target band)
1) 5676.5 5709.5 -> 0.02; 6.63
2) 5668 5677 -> 0.04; 6.37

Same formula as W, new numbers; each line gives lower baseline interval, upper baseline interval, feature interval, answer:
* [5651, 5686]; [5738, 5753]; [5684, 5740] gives -0.4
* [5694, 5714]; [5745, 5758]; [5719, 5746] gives -1.2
